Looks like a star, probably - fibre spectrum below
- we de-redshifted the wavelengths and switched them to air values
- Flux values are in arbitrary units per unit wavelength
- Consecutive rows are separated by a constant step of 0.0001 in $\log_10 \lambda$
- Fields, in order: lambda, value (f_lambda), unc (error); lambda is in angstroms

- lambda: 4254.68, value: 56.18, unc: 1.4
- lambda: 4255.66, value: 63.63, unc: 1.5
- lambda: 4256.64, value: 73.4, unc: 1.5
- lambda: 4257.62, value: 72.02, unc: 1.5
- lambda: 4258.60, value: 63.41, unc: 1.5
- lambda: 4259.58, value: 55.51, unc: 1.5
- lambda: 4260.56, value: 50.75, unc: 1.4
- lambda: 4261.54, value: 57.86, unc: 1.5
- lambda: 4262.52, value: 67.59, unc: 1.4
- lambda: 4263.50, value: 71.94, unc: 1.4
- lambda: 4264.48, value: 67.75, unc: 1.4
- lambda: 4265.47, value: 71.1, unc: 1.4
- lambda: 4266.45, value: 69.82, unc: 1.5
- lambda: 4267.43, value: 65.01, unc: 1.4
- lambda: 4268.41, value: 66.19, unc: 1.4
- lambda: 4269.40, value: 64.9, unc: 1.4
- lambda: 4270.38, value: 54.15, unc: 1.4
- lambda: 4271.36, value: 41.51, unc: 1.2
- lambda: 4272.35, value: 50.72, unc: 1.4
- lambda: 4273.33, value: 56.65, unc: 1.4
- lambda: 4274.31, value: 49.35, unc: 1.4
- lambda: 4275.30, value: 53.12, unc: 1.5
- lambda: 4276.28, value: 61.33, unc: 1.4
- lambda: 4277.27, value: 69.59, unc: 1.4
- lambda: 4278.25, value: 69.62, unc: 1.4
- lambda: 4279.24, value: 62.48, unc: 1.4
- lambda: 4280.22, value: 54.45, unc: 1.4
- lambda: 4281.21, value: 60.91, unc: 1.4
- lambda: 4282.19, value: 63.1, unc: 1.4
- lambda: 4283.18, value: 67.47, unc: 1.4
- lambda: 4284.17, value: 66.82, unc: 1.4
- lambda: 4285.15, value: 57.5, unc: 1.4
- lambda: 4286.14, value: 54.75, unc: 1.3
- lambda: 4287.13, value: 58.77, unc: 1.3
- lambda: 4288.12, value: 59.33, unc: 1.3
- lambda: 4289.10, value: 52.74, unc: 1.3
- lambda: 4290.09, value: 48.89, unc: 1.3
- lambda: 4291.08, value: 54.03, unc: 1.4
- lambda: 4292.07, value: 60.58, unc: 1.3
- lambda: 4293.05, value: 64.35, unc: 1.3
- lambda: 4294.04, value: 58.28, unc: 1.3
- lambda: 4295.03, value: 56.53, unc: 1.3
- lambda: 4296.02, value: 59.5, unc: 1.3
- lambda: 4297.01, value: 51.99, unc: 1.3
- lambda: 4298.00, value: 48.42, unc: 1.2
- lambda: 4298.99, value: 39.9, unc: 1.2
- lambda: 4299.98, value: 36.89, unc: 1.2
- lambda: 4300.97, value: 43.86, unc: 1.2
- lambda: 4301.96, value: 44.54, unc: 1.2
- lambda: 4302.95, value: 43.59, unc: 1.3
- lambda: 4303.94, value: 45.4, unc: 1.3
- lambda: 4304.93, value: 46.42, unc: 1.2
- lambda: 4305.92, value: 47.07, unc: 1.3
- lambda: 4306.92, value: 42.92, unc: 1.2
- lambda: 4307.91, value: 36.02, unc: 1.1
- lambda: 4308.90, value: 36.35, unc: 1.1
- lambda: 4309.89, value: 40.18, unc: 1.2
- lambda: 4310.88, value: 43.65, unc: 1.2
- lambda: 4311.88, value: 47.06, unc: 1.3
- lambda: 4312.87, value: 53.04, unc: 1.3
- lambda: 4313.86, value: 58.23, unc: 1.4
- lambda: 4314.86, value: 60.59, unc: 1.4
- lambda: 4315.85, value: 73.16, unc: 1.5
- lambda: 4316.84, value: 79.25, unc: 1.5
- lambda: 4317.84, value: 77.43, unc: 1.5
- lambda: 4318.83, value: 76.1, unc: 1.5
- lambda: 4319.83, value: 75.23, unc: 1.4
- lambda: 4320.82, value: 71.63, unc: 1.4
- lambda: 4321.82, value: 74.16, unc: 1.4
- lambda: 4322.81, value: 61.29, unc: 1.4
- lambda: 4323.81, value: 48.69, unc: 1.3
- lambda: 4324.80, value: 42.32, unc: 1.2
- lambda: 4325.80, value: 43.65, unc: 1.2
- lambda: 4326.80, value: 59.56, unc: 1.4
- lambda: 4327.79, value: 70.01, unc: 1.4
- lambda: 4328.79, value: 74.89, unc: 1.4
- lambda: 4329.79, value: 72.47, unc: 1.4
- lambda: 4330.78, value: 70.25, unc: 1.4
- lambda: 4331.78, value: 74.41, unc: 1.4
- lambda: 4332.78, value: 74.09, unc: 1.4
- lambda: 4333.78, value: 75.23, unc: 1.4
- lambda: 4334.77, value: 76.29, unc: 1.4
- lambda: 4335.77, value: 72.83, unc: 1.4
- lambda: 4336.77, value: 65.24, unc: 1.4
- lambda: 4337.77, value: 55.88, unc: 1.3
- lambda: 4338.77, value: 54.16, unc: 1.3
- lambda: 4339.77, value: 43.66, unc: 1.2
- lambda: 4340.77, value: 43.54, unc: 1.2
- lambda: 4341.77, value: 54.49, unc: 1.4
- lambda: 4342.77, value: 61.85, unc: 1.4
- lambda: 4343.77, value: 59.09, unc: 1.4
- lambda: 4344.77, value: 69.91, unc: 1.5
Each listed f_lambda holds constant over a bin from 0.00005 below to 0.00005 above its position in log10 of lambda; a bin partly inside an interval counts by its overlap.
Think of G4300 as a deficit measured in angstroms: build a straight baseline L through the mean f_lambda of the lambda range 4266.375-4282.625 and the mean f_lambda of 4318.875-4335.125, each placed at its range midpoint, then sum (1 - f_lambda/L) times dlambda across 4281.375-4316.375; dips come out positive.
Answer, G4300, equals 5.8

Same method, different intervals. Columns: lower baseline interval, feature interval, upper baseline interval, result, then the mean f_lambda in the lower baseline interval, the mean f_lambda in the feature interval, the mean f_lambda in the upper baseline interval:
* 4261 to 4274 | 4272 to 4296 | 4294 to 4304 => -2.05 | 61.7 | 58.9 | 47.7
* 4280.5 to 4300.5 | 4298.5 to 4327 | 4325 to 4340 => 3.66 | 56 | 53.3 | 65.4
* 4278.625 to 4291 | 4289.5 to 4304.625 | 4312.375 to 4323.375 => 2.91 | 58.8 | 50.4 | 69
